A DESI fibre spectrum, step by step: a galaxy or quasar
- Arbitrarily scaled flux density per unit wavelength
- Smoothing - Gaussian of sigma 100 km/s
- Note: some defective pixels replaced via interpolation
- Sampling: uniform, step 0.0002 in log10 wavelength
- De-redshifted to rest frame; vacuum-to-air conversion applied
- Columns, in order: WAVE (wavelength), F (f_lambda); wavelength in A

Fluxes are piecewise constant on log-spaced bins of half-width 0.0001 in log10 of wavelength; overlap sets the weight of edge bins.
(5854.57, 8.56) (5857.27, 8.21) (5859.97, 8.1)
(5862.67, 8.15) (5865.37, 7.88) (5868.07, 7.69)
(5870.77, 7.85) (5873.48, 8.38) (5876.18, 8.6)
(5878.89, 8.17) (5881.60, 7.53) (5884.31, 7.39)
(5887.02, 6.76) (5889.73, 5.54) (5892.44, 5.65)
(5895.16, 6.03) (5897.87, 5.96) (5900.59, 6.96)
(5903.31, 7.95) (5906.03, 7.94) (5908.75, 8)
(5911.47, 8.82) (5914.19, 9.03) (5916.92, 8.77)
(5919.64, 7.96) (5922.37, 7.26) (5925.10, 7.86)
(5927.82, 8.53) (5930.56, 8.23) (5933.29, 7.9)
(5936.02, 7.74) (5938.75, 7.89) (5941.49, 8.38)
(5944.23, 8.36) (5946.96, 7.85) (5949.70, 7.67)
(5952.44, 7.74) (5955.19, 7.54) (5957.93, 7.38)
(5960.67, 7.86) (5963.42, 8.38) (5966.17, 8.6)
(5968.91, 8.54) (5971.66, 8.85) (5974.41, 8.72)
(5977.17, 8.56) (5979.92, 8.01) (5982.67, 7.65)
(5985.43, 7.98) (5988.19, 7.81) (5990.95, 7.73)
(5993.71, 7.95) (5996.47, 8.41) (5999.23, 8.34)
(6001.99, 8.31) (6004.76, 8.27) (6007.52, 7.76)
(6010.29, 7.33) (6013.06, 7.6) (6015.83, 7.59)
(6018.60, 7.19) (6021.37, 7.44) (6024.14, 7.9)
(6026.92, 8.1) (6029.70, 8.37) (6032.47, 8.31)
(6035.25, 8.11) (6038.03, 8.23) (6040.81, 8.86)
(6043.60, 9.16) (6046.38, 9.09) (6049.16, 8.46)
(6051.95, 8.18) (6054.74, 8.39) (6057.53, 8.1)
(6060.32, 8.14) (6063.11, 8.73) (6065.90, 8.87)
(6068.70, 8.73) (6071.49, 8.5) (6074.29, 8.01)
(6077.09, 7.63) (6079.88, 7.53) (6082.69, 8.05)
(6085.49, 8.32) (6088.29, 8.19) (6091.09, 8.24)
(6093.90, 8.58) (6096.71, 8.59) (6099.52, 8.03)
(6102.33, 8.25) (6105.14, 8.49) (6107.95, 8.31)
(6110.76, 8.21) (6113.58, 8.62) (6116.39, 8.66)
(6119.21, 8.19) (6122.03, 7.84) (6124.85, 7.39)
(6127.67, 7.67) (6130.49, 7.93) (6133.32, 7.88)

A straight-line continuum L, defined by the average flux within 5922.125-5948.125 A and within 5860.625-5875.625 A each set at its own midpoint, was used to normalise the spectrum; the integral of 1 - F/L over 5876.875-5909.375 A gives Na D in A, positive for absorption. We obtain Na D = 4.17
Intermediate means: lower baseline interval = 8.03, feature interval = 7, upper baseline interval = 8.04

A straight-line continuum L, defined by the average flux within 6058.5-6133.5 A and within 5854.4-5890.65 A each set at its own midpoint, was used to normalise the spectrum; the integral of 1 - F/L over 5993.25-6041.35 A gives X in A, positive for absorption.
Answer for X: 0.40 A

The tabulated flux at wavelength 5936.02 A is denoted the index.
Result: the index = 7.74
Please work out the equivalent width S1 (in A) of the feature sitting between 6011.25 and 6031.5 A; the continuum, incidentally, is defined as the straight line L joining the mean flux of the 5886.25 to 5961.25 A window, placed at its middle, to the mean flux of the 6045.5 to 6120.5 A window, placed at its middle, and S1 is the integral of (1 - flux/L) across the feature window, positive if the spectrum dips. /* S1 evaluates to 0.8 A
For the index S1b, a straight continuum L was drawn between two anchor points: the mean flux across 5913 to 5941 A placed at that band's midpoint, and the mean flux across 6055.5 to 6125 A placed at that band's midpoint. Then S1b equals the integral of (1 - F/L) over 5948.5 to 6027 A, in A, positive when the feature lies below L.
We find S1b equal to 1.94 A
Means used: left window 8.12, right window 8.26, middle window 7.97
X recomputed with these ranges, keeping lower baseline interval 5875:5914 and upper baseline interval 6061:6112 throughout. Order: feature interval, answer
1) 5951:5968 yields -0.7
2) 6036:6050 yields -1.2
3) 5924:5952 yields -1.9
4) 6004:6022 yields 0.7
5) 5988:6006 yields -0.7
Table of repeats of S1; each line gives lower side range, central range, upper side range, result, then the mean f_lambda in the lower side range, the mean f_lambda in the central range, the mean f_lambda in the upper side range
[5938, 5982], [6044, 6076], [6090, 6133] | -1.22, 8.14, 8.49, 8.19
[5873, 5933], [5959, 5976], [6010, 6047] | -1.34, 7.6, 8.47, 8.09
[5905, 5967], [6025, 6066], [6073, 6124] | -1.49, 8.07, 8.45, 8.2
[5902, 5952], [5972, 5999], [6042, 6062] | 0.54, 8.11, 8.13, 8.51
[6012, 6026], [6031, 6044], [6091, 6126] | -1.31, 7.56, 8.49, 8.27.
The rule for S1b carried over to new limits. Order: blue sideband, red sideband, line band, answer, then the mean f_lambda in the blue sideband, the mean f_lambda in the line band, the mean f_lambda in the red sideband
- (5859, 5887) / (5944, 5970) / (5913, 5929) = -0.55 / 7.91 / 8.22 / 7.97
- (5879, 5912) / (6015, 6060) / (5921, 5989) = -4.67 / 7.04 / 8.05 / 8.22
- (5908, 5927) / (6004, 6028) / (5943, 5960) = 0.64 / 8.26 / 7.76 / 7.67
